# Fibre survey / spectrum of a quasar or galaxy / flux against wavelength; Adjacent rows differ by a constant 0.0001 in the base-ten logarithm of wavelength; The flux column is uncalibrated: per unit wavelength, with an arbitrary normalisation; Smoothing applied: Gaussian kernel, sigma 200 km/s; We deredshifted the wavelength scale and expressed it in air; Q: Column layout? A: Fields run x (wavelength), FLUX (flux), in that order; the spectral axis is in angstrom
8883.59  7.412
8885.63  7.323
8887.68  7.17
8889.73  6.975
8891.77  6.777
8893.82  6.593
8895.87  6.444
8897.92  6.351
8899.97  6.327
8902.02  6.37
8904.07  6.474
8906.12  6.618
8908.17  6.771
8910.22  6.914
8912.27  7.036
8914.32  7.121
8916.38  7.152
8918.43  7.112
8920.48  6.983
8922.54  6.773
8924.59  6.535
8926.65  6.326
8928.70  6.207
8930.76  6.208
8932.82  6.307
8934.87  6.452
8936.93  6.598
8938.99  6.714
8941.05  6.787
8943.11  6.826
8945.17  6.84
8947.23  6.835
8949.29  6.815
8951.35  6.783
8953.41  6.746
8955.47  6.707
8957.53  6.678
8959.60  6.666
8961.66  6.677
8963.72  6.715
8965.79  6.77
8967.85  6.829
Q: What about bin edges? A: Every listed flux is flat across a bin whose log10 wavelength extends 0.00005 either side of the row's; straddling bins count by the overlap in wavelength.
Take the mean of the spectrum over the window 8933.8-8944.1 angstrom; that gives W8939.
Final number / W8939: 6.67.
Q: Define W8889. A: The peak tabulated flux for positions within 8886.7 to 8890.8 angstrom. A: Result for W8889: 7.17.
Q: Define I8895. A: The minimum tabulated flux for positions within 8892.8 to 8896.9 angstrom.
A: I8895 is 6.444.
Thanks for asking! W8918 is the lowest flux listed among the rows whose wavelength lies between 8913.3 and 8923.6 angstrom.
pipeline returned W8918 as 6.773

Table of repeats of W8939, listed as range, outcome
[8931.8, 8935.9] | 6.39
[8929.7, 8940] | 6.45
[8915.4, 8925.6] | 6.91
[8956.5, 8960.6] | 6.66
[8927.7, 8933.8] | 6.23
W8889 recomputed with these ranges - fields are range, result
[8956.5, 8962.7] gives 6.678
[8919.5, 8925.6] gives 6.983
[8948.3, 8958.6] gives 6.815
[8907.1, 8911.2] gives 6.914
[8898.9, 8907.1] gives 6.618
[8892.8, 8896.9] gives 6.593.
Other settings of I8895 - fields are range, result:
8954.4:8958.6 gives 6.678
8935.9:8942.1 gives 6.598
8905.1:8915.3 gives 6.618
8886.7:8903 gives 6.327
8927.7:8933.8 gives 6.207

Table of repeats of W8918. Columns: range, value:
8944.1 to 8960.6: 6.666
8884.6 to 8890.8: 6.975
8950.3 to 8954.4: 6.746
